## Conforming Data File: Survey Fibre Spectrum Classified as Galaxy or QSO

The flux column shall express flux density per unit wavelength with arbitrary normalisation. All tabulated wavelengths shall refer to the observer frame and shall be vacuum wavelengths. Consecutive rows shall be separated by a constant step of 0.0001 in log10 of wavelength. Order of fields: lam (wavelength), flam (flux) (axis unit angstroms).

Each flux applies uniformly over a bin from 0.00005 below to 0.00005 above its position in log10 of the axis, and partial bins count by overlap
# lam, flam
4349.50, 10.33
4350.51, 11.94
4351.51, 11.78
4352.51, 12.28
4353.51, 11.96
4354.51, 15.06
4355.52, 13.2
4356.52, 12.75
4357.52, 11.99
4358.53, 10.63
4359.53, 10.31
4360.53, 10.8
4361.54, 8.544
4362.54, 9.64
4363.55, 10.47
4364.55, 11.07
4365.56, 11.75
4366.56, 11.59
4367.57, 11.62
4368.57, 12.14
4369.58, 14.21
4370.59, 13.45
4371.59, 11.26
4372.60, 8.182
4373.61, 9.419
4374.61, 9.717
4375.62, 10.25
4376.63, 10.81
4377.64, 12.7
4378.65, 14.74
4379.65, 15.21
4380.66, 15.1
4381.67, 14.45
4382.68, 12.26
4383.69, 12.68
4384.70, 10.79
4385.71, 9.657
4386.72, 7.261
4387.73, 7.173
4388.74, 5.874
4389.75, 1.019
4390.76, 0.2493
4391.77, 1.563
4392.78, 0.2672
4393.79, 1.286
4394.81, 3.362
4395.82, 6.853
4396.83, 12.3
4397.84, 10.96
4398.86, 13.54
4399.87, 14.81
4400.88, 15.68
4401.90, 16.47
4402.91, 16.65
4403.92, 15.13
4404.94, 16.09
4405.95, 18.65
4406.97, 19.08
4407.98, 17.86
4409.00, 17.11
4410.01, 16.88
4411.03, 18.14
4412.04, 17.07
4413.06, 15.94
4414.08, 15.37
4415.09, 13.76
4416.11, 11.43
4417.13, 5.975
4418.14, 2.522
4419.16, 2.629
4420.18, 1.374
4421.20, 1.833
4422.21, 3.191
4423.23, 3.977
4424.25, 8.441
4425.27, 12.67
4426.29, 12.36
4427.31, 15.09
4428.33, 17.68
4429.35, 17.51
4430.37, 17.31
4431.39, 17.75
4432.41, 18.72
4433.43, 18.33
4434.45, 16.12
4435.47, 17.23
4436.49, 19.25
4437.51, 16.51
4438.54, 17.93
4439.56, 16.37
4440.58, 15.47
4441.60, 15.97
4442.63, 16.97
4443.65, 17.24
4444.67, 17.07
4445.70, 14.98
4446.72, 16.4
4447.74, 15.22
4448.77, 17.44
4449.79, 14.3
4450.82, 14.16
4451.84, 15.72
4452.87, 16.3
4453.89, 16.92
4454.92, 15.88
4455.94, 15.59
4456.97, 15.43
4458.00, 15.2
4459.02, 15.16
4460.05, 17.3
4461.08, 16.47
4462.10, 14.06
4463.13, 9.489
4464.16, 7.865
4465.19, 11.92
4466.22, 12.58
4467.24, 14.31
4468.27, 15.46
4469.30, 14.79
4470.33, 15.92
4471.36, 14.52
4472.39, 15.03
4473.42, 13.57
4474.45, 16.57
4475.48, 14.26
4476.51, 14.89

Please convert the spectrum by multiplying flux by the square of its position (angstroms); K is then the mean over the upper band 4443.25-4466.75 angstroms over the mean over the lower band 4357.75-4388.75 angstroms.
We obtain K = 1.38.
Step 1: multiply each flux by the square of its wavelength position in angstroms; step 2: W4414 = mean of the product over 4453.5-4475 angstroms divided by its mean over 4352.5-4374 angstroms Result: 1.3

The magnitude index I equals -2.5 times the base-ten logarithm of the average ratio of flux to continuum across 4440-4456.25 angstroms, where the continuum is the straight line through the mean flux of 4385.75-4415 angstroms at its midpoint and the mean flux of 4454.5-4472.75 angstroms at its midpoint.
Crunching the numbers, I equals -0.18 mag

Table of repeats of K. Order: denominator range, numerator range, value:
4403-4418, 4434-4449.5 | 1.10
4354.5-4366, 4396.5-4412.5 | 1.47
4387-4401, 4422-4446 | 2.38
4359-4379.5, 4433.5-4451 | 1.52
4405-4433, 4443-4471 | 1.20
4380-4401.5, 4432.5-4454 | 1.98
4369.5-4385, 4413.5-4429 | 0.73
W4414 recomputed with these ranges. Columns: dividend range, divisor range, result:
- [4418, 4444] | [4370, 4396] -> 1.56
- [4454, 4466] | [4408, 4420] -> 1.17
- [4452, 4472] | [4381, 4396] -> 2.35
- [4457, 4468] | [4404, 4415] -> 0.82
